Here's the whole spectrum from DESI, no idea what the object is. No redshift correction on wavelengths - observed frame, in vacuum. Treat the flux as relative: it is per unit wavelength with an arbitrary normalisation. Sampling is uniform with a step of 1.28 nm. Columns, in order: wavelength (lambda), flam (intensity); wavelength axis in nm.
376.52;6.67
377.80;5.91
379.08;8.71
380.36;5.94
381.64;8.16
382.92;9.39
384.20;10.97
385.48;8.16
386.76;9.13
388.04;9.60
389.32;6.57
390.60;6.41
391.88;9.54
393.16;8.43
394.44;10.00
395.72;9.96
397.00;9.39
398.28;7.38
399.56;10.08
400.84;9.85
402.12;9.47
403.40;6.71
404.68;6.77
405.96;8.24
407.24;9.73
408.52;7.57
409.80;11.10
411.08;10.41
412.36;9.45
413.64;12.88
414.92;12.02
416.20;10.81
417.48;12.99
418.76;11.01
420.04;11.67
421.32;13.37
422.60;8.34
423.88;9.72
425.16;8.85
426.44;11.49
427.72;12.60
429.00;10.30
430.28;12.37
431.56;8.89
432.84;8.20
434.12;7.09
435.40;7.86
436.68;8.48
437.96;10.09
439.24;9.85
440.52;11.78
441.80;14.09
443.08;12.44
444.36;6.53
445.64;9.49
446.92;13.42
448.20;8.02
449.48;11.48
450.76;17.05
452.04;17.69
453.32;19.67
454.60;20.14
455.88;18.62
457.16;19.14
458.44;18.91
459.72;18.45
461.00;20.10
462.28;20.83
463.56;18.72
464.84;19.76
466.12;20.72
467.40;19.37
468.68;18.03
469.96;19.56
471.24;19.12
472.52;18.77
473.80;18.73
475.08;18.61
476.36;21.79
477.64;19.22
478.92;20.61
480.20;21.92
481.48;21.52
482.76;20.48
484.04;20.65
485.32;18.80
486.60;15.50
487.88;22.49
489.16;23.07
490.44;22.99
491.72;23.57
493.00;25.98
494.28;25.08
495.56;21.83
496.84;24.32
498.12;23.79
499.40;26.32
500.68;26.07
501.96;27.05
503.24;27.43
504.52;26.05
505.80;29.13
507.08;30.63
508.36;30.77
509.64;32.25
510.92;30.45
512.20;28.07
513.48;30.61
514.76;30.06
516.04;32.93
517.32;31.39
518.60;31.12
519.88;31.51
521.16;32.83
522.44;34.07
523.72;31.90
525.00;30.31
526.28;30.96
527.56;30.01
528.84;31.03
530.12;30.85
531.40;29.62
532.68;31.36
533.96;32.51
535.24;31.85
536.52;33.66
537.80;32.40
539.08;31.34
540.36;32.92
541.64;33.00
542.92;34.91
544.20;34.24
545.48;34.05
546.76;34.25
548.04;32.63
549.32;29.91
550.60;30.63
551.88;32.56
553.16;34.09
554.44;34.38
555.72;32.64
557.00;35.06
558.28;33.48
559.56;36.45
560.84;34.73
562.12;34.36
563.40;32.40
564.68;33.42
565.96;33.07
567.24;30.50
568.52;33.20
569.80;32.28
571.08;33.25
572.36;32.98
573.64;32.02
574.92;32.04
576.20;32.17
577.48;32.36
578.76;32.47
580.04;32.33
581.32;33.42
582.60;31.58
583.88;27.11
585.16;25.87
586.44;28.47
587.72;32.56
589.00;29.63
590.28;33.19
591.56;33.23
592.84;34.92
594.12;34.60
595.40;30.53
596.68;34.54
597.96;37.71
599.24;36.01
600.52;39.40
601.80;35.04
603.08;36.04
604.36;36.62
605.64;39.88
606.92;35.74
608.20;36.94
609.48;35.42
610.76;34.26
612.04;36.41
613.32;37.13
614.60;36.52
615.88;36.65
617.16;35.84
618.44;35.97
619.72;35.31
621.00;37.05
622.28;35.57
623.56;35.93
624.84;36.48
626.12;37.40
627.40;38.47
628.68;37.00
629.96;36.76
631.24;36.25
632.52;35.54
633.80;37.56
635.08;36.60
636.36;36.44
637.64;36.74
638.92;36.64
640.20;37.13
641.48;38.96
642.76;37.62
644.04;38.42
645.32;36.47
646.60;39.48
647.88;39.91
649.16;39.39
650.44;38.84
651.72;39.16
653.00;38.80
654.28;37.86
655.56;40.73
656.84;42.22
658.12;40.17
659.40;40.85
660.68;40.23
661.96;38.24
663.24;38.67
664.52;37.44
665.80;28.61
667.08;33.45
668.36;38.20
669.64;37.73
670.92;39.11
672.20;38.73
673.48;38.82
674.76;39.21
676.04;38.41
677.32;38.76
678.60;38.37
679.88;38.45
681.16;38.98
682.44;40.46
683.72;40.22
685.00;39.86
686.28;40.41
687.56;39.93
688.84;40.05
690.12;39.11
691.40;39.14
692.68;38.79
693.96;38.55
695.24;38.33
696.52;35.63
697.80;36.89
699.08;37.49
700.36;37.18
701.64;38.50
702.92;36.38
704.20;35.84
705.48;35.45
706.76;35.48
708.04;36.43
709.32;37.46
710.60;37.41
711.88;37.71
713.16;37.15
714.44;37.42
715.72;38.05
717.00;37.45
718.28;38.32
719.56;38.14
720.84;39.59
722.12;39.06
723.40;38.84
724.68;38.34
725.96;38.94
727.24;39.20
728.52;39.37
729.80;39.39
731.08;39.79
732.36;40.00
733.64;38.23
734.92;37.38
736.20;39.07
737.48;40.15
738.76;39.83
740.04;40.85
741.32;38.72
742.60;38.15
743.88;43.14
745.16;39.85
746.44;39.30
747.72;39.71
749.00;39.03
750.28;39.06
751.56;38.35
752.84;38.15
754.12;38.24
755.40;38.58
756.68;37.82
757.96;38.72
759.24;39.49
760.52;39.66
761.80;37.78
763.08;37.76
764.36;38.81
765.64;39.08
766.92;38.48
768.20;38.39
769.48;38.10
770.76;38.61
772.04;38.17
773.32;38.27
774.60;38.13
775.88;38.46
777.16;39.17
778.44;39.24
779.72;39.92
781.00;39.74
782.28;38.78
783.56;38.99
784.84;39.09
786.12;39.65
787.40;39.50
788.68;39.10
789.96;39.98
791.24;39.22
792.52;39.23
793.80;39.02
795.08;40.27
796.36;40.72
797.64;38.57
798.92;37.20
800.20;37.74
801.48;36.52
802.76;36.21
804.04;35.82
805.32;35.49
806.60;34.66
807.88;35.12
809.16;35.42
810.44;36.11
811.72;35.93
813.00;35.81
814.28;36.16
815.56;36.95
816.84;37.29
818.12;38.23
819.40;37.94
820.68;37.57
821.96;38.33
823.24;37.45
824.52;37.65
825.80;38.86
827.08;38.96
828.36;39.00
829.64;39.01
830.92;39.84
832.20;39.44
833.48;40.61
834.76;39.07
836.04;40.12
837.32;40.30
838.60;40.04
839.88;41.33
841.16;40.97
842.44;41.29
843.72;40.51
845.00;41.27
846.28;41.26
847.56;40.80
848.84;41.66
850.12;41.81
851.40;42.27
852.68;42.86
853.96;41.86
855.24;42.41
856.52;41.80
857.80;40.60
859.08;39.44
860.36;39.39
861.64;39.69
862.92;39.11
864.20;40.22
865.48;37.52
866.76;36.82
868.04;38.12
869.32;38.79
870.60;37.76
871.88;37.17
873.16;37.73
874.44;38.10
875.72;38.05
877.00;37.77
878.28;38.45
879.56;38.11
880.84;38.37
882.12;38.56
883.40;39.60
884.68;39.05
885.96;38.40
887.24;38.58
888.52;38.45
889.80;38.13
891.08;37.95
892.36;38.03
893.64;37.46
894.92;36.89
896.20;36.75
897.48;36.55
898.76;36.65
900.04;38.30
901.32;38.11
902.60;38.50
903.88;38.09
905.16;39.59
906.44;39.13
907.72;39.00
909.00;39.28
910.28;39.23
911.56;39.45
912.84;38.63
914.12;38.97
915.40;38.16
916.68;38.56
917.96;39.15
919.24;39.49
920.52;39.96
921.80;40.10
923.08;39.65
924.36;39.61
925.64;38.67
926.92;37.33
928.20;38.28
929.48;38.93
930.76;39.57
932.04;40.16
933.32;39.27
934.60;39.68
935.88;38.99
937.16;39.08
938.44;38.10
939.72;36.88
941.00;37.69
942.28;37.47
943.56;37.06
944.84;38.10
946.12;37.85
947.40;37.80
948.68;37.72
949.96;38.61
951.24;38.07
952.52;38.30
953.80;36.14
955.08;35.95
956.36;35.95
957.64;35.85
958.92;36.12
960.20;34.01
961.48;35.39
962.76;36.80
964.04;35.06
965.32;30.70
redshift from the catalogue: 0.130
